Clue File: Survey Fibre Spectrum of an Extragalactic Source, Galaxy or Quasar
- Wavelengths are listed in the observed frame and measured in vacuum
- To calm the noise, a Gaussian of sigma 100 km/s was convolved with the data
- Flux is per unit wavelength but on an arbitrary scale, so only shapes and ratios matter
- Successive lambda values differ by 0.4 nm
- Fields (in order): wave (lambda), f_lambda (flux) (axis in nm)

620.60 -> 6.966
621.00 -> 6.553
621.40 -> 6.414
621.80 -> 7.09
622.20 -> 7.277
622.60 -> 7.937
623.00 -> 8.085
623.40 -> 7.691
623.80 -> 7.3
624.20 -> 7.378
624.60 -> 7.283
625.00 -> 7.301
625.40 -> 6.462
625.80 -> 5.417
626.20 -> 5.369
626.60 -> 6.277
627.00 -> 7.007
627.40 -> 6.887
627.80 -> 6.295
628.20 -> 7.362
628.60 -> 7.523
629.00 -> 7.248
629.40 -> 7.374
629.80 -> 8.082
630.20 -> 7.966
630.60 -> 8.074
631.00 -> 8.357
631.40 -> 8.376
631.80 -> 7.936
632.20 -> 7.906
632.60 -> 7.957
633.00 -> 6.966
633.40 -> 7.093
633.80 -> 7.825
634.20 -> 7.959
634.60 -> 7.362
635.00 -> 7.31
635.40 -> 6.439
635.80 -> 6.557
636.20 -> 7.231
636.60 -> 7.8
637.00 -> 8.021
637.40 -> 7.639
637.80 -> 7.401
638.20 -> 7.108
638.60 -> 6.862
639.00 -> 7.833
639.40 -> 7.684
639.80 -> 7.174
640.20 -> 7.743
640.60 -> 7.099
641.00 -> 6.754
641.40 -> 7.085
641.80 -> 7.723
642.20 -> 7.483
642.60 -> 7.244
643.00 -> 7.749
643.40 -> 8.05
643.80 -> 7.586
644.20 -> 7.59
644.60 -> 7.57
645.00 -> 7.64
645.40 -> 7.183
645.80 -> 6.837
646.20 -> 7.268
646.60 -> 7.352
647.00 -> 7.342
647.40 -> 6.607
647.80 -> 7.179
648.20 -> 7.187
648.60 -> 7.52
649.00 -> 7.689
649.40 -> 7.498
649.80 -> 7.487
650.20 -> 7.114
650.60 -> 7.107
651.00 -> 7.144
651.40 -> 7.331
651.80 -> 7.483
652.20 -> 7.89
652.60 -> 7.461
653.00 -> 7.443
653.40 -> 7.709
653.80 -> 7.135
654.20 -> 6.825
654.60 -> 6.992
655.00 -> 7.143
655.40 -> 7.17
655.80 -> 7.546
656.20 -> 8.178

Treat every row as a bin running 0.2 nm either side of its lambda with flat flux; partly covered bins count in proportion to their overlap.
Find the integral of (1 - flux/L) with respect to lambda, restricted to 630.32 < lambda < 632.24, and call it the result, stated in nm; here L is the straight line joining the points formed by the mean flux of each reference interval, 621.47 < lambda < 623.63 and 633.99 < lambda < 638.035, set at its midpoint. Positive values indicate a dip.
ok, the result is -0.18 nm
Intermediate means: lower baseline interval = 7.54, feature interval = 8.14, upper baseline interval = 7.37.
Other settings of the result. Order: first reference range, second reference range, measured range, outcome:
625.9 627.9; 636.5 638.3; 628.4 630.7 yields -0.36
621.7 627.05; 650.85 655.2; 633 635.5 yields -0.08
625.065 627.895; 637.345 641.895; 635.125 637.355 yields -0.06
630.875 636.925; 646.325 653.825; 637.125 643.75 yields 0.03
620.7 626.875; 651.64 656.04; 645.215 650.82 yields 0.02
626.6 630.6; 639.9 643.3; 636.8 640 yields -0.05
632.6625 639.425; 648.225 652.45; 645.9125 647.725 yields 0.07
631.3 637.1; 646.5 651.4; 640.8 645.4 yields -0.08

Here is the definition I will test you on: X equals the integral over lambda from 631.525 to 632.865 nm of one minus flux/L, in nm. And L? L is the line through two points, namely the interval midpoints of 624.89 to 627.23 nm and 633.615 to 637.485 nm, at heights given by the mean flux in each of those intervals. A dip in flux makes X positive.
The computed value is -0.173 nm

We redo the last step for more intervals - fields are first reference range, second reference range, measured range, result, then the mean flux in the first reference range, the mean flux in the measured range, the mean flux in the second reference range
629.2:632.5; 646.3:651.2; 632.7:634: 0.09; 8.01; 7.35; 7.27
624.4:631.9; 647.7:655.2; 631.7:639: -0.19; 7.18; 7.41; 7.34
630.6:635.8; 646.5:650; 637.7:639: 0.05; 7.6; 7.21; 7.32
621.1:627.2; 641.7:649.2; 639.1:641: -0.02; 6.95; 7.38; 7.41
